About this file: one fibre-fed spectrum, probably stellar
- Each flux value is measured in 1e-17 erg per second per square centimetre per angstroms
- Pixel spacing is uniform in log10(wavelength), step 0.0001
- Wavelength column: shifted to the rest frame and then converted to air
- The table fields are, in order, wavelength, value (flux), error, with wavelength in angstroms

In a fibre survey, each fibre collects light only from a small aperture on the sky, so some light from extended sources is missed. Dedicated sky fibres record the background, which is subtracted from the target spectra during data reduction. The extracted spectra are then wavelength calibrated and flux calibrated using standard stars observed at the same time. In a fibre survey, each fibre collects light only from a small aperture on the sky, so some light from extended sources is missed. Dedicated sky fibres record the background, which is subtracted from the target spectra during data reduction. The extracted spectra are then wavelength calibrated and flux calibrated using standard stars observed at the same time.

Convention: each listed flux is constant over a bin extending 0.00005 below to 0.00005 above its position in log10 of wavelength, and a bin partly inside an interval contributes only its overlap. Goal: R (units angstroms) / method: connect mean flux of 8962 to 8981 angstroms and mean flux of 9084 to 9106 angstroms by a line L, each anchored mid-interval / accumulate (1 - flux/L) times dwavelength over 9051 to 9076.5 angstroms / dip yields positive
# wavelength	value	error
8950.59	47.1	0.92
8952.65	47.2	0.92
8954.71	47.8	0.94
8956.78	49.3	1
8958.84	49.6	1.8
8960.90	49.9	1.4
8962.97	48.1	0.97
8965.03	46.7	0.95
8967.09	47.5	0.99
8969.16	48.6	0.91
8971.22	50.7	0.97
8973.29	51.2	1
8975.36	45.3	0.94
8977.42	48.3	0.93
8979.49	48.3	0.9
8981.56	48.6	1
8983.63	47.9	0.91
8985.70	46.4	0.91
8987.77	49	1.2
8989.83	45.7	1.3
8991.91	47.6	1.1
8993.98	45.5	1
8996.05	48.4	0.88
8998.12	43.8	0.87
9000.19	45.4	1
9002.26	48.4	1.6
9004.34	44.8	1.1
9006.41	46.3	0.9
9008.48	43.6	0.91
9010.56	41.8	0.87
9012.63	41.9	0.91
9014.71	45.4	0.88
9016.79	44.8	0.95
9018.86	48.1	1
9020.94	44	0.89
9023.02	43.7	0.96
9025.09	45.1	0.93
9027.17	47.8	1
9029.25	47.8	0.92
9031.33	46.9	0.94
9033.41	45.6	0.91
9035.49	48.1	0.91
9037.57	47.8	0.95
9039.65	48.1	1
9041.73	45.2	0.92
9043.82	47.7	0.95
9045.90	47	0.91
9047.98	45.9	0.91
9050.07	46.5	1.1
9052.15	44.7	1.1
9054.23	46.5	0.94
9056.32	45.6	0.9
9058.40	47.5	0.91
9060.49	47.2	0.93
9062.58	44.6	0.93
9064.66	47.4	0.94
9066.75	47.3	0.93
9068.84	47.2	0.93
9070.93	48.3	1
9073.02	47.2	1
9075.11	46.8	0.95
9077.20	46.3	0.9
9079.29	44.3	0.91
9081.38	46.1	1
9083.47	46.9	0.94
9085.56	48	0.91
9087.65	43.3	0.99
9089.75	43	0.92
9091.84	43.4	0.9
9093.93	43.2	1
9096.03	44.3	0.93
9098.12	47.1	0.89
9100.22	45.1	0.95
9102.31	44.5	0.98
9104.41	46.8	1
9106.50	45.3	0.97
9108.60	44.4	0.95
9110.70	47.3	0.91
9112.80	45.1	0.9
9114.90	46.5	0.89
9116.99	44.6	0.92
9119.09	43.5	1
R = -0.5 angstroms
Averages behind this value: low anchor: 48.3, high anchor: 44.9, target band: 46.7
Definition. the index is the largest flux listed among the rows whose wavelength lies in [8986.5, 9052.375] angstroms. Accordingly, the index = 49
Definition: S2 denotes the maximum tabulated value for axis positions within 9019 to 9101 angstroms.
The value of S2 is 48.3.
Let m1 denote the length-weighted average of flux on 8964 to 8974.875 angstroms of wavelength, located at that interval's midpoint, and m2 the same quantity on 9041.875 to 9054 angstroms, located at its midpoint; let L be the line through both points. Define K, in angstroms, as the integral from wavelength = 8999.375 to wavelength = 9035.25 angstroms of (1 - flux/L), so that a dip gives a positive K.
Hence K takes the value 1.4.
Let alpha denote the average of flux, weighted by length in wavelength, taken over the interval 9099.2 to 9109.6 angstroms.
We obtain 45.2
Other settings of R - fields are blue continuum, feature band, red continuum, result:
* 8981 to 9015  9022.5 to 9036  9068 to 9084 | -0.08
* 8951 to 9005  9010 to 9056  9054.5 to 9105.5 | 0.75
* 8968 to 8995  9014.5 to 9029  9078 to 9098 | 0.33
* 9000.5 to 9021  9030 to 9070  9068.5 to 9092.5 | -1.05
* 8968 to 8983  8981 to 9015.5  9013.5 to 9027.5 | 0.84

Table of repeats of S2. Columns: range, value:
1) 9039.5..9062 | 48.1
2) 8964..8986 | 51.2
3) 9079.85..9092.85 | 48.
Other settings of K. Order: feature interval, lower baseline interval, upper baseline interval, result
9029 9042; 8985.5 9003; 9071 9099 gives -0.3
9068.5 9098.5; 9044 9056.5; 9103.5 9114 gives 0.2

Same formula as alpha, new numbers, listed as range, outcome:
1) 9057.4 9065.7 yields 46.7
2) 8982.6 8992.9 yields 47.3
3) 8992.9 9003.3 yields 46.3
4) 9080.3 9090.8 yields 45.5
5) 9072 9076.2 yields 47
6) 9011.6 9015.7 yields 43.6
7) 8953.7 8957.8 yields 48.5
